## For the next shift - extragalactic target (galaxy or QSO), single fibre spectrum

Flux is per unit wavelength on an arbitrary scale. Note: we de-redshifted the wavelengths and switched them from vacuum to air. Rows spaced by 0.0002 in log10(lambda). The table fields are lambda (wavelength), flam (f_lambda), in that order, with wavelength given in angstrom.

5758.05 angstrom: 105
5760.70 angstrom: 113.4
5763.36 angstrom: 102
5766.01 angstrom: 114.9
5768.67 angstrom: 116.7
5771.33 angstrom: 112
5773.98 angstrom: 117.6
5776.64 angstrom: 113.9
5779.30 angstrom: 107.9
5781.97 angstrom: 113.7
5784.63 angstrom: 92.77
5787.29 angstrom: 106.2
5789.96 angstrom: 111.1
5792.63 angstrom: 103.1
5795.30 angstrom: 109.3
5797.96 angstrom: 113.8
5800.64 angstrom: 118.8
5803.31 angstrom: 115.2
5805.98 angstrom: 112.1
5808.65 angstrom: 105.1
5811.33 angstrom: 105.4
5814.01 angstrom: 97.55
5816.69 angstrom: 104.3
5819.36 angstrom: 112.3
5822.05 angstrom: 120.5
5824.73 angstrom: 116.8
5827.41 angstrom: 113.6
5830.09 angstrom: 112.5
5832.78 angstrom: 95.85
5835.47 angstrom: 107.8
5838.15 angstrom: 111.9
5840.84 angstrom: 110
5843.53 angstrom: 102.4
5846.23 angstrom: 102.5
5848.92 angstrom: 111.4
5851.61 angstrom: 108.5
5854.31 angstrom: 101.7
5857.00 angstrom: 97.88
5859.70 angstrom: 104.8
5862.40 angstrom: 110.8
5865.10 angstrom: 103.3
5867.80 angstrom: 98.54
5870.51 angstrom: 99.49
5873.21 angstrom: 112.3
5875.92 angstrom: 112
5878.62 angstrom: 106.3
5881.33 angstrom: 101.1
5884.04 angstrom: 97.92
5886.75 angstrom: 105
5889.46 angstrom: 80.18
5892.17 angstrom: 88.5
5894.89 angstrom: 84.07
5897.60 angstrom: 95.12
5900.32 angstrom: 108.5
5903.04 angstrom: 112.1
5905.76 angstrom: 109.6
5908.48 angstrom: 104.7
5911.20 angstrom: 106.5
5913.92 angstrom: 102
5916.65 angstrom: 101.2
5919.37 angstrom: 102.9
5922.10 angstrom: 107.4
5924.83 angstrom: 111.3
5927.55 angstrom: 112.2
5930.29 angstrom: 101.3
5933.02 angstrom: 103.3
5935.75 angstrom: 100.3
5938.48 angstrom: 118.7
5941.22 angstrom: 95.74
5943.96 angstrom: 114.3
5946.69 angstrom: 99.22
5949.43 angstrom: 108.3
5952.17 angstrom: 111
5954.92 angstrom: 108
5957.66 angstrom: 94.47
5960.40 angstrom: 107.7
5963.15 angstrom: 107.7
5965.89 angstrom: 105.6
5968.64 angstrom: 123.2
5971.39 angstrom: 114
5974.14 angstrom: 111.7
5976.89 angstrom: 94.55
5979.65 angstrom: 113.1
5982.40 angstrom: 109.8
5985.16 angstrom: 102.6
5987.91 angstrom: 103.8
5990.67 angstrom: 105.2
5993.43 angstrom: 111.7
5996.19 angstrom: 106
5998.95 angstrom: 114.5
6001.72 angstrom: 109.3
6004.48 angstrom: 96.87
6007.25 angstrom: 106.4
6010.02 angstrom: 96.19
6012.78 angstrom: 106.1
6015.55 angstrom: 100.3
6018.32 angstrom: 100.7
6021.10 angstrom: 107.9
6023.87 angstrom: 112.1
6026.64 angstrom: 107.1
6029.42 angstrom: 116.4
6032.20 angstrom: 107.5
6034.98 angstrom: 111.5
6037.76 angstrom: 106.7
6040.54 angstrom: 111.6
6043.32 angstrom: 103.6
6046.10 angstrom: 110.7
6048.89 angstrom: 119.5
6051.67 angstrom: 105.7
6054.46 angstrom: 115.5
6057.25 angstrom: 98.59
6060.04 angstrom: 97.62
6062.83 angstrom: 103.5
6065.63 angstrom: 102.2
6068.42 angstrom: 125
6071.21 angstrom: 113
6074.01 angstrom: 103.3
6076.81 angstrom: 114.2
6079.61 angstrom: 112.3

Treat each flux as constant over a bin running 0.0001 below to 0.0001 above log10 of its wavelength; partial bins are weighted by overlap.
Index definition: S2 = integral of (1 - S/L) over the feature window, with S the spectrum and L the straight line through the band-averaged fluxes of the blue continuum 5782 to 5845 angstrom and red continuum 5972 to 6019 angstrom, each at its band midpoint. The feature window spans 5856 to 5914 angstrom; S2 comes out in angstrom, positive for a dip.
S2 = 3.0 angstrom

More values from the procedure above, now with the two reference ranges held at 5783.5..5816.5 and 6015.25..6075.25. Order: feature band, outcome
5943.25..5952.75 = 0.0 angstrom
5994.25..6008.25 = 0.2 angstrom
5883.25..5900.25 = 2.4 angstrom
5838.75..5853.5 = 0.1 angstrom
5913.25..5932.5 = 0.4 angstrom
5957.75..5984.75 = -0.2 angstrom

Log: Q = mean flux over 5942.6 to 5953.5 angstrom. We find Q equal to 108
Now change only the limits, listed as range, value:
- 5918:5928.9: 109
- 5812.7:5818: 101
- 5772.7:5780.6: 113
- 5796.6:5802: 116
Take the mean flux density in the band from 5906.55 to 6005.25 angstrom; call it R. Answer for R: 107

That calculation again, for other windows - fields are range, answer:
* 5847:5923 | 103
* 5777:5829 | 110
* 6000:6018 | 103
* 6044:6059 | 109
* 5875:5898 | 96.5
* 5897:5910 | 107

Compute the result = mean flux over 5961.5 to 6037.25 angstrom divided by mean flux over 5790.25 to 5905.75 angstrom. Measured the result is 1.02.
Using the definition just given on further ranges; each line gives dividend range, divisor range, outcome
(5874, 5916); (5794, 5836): 0.92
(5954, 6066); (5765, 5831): 0.97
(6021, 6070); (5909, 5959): 1.03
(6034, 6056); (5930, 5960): 1.05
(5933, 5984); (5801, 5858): 0.99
